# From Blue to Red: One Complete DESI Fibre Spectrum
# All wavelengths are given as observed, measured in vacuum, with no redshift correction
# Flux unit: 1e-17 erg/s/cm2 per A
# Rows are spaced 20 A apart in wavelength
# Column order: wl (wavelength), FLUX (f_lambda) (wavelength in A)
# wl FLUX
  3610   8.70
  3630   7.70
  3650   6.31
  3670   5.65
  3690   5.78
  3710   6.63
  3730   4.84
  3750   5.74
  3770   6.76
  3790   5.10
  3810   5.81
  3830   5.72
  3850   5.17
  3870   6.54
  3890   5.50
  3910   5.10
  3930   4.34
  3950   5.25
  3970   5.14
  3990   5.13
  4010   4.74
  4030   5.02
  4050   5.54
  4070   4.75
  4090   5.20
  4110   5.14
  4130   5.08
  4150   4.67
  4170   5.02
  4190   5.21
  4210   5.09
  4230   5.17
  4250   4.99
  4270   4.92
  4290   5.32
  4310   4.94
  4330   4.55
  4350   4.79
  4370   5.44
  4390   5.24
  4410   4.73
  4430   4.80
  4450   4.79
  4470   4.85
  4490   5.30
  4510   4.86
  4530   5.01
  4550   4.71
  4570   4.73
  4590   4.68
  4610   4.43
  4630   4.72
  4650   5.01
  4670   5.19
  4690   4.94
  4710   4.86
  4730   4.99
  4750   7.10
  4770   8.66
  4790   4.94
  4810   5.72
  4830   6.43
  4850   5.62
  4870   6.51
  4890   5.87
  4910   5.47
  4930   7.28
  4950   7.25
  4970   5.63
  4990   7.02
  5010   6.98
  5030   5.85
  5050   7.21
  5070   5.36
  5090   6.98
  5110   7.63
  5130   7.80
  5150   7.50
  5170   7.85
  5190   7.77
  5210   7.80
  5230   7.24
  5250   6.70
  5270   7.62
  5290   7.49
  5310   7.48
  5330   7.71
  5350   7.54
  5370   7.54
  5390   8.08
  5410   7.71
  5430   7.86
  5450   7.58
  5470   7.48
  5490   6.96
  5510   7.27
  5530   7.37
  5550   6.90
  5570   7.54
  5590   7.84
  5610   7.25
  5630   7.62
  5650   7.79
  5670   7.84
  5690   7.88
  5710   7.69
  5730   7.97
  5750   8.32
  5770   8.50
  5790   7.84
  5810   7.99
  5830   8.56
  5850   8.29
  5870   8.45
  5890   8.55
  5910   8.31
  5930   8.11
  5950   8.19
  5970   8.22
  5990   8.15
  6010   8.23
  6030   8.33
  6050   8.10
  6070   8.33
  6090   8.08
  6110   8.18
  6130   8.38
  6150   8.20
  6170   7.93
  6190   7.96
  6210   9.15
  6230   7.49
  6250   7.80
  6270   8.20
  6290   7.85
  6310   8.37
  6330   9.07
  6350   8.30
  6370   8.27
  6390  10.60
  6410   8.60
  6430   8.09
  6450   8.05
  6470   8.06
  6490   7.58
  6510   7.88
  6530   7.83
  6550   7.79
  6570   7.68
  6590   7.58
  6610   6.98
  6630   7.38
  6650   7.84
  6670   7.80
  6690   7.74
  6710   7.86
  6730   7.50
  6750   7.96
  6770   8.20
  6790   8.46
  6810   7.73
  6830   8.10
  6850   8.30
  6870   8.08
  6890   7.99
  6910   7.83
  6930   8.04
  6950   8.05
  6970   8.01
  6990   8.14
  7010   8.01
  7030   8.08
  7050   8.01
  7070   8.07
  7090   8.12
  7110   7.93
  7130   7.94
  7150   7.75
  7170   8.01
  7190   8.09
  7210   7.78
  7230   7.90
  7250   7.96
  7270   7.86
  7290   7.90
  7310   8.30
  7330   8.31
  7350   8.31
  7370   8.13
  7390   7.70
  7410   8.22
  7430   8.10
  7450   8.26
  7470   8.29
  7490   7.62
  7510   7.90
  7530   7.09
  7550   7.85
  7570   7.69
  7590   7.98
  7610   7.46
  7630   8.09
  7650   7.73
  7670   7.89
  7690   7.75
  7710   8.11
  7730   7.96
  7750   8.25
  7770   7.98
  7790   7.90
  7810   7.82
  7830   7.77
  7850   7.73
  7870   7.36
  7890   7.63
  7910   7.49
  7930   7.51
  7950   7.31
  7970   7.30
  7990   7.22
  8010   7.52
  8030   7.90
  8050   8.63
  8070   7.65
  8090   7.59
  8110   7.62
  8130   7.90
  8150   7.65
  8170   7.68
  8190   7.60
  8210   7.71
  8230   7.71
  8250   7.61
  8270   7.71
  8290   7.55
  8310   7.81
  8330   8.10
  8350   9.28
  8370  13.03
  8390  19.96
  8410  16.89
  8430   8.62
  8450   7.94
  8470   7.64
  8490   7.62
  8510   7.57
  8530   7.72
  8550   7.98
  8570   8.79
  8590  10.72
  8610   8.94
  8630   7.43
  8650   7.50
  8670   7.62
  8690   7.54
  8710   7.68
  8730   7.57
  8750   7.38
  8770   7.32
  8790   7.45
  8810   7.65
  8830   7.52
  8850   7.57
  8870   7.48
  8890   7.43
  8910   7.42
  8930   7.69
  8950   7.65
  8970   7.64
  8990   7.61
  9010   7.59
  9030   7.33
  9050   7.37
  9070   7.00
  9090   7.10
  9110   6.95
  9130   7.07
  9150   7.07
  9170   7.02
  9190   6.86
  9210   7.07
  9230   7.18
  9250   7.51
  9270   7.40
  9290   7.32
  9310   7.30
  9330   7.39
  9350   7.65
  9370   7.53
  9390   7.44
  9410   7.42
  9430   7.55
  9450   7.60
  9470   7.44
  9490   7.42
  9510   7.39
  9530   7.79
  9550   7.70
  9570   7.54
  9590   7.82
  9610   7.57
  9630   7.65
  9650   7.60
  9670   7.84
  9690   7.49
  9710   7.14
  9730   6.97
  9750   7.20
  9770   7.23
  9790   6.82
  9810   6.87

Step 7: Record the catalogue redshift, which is 0.277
